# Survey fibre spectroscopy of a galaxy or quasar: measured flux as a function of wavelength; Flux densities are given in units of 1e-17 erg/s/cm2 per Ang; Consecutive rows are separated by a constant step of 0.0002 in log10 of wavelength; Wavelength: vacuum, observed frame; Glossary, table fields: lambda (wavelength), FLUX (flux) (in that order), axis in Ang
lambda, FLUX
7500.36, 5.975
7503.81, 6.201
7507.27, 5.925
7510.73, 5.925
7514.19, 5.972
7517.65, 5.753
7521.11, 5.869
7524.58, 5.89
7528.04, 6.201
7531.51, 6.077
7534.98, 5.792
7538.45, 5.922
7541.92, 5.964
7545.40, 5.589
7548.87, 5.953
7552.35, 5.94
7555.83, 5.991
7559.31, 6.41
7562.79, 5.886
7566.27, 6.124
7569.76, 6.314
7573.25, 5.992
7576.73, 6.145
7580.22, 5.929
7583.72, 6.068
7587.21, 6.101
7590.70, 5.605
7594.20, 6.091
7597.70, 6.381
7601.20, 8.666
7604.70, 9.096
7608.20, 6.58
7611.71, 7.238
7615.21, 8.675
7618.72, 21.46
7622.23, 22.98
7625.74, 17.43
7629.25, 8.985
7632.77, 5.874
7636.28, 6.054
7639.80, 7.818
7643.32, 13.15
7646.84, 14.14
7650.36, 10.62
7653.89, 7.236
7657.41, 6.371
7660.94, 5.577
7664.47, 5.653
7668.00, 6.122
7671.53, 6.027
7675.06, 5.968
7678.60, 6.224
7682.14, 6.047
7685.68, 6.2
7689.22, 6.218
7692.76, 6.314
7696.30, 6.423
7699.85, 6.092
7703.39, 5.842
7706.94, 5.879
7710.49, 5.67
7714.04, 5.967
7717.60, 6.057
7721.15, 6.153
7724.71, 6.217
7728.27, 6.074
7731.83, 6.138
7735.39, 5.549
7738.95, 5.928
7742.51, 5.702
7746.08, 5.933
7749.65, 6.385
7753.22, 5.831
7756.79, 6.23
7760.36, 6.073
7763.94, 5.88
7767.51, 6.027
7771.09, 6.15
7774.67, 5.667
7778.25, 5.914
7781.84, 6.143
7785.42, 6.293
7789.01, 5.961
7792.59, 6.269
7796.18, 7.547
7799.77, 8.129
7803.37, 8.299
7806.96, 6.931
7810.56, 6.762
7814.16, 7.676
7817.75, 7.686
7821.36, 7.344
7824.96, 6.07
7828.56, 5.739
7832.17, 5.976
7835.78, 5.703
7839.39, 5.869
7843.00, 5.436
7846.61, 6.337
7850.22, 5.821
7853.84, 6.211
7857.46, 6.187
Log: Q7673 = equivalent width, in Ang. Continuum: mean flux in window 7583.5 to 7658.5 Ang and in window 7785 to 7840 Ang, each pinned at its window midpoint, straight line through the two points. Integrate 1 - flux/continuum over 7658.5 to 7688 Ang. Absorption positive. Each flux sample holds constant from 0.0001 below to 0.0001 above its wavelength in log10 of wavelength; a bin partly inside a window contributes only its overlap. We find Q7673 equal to 9.8 Ang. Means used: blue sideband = 9.77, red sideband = 6.8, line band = 5.99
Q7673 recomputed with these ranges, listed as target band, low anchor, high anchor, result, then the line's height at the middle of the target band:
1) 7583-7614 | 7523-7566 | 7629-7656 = 3.38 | 7.76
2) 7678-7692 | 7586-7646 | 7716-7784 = 3.10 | 7.94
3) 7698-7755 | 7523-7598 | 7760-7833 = 4.18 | 6.44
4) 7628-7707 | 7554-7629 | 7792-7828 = 9.63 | 8.16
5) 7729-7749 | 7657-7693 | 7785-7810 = 2.12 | 6.59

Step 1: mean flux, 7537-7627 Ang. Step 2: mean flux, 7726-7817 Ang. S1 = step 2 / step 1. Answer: 0.79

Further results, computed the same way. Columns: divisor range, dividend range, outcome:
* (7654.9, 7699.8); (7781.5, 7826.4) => 1.15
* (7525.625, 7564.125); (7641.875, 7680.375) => 1.32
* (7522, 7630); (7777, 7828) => 0.88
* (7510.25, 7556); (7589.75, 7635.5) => 1.76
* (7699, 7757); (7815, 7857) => 1.04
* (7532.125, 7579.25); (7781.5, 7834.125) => 1.14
